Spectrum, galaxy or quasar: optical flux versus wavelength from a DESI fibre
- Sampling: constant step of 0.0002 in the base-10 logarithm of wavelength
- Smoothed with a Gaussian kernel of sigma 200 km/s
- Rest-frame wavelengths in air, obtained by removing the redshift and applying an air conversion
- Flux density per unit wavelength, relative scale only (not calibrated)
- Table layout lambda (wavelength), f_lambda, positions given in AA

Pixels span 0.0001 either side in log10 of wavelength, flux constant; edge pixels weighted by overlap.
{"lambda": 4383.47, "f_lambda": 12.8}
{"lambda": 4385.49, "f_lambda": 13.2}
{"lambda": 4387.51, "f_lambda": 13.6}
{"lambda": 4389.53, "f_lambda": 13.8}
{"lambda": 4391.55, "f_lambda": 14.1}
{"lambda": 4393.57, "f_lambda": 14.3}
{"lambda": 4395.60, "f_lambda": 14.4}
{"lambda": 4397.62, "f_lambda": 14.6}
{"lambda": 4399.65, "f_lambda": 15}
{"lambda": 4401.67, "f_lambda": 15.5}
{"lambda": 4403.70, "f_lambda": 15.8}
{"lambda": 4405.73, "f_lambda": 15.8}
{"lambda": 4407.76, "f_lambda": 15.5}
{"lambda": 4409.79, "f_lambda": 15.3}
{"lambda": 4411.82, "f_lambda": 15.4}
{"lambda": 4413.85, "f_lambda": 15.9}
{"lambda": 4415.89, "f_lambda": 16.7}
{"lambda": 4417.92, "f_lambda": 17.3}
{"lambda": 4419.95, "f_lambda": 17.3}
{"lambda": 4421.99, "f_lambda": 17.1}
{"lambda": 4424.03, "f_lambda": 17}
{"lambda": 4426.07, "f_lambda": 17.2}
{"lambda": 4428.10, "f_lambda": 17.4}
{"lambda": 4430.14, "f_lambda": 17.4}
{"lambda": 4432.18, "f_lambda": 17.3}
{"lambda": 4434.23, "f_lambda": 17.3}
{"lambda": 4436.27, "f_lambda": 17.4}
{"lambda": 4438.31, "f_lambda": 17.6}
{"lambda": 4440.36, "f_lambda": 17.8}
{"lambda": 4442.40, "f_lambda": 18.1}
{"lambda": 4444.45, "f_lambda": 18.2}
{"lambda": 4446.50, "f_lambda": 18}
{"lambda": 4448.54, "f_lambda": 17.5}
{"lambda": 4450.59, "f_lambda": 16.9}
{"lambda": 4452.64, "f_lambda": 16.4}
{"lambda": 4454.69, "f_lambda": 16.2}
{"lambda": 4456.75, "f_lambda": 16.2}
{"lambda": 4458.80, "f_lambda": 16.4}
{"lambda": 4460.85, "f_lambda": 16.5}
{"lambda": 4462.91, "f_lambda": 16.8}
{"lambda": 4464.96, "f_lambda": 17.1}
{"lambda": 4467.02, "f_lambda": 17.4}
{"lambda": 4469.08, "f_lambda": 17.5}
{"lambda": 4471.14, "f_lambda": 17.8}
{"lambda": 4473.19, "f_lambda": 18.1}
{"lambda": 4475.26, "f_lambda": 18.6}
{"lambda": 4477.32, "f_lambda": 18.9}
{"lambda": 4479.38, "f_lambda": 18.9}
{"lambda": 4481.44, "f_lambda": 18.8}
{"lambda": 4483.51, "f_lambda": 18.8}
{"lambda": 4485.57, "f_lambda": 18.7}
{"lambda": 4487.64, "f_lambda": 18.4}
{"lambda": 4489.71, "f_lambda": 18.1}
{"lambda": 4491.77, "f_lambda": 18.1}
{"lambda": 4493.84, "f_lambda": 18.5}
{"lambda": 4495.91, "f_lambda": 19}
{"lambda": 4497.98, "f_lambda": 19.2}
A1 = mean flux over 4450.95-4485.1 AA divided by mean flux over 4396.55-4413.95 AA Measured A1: 1.1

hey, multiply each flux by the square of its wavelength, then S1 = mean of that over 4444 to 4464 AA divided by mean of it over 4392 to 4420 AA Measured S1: 1.1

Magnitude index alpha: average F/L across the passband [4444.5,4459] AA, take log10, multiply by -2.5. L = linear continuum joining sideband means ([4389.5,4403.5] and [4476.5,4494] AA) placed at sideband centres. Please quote 0.01 mag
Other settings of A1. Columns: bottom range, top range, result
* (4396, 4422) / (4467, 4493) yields 1.16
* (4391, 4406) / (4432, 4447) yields 1.19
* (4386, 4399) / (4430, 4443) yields 1.24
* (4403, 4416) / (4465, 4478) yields 1.14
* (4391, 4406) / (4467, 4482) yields 1.23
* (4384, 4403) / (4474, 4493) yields 1.30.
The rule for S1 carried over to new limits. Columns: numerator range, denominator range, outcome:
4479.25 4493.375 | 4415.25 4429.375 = 1.11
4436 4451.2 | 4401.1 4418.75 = 1.13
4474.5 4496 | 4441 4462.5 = 1.11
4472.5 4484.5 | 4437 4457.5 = 1.10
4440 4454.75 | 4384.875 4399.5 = 1.27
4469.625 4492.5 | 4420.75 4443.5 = 1.08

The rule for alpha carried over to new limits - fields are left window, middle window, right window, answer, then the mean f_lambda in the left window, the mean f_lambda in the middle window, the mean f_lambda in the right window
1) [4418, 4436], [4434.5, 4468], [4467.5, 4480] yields 0.04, 17.3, 17.2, 18.2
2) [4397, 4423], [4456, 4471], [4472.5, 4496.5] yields 0.06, 16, 16.9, 18.6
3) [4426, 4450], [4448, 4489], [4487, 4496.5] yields 0.03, 17.6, 17.6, 18.4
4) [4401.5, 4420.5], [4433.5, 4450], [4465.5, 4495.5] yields -0.04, 16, 17.7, 18.3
